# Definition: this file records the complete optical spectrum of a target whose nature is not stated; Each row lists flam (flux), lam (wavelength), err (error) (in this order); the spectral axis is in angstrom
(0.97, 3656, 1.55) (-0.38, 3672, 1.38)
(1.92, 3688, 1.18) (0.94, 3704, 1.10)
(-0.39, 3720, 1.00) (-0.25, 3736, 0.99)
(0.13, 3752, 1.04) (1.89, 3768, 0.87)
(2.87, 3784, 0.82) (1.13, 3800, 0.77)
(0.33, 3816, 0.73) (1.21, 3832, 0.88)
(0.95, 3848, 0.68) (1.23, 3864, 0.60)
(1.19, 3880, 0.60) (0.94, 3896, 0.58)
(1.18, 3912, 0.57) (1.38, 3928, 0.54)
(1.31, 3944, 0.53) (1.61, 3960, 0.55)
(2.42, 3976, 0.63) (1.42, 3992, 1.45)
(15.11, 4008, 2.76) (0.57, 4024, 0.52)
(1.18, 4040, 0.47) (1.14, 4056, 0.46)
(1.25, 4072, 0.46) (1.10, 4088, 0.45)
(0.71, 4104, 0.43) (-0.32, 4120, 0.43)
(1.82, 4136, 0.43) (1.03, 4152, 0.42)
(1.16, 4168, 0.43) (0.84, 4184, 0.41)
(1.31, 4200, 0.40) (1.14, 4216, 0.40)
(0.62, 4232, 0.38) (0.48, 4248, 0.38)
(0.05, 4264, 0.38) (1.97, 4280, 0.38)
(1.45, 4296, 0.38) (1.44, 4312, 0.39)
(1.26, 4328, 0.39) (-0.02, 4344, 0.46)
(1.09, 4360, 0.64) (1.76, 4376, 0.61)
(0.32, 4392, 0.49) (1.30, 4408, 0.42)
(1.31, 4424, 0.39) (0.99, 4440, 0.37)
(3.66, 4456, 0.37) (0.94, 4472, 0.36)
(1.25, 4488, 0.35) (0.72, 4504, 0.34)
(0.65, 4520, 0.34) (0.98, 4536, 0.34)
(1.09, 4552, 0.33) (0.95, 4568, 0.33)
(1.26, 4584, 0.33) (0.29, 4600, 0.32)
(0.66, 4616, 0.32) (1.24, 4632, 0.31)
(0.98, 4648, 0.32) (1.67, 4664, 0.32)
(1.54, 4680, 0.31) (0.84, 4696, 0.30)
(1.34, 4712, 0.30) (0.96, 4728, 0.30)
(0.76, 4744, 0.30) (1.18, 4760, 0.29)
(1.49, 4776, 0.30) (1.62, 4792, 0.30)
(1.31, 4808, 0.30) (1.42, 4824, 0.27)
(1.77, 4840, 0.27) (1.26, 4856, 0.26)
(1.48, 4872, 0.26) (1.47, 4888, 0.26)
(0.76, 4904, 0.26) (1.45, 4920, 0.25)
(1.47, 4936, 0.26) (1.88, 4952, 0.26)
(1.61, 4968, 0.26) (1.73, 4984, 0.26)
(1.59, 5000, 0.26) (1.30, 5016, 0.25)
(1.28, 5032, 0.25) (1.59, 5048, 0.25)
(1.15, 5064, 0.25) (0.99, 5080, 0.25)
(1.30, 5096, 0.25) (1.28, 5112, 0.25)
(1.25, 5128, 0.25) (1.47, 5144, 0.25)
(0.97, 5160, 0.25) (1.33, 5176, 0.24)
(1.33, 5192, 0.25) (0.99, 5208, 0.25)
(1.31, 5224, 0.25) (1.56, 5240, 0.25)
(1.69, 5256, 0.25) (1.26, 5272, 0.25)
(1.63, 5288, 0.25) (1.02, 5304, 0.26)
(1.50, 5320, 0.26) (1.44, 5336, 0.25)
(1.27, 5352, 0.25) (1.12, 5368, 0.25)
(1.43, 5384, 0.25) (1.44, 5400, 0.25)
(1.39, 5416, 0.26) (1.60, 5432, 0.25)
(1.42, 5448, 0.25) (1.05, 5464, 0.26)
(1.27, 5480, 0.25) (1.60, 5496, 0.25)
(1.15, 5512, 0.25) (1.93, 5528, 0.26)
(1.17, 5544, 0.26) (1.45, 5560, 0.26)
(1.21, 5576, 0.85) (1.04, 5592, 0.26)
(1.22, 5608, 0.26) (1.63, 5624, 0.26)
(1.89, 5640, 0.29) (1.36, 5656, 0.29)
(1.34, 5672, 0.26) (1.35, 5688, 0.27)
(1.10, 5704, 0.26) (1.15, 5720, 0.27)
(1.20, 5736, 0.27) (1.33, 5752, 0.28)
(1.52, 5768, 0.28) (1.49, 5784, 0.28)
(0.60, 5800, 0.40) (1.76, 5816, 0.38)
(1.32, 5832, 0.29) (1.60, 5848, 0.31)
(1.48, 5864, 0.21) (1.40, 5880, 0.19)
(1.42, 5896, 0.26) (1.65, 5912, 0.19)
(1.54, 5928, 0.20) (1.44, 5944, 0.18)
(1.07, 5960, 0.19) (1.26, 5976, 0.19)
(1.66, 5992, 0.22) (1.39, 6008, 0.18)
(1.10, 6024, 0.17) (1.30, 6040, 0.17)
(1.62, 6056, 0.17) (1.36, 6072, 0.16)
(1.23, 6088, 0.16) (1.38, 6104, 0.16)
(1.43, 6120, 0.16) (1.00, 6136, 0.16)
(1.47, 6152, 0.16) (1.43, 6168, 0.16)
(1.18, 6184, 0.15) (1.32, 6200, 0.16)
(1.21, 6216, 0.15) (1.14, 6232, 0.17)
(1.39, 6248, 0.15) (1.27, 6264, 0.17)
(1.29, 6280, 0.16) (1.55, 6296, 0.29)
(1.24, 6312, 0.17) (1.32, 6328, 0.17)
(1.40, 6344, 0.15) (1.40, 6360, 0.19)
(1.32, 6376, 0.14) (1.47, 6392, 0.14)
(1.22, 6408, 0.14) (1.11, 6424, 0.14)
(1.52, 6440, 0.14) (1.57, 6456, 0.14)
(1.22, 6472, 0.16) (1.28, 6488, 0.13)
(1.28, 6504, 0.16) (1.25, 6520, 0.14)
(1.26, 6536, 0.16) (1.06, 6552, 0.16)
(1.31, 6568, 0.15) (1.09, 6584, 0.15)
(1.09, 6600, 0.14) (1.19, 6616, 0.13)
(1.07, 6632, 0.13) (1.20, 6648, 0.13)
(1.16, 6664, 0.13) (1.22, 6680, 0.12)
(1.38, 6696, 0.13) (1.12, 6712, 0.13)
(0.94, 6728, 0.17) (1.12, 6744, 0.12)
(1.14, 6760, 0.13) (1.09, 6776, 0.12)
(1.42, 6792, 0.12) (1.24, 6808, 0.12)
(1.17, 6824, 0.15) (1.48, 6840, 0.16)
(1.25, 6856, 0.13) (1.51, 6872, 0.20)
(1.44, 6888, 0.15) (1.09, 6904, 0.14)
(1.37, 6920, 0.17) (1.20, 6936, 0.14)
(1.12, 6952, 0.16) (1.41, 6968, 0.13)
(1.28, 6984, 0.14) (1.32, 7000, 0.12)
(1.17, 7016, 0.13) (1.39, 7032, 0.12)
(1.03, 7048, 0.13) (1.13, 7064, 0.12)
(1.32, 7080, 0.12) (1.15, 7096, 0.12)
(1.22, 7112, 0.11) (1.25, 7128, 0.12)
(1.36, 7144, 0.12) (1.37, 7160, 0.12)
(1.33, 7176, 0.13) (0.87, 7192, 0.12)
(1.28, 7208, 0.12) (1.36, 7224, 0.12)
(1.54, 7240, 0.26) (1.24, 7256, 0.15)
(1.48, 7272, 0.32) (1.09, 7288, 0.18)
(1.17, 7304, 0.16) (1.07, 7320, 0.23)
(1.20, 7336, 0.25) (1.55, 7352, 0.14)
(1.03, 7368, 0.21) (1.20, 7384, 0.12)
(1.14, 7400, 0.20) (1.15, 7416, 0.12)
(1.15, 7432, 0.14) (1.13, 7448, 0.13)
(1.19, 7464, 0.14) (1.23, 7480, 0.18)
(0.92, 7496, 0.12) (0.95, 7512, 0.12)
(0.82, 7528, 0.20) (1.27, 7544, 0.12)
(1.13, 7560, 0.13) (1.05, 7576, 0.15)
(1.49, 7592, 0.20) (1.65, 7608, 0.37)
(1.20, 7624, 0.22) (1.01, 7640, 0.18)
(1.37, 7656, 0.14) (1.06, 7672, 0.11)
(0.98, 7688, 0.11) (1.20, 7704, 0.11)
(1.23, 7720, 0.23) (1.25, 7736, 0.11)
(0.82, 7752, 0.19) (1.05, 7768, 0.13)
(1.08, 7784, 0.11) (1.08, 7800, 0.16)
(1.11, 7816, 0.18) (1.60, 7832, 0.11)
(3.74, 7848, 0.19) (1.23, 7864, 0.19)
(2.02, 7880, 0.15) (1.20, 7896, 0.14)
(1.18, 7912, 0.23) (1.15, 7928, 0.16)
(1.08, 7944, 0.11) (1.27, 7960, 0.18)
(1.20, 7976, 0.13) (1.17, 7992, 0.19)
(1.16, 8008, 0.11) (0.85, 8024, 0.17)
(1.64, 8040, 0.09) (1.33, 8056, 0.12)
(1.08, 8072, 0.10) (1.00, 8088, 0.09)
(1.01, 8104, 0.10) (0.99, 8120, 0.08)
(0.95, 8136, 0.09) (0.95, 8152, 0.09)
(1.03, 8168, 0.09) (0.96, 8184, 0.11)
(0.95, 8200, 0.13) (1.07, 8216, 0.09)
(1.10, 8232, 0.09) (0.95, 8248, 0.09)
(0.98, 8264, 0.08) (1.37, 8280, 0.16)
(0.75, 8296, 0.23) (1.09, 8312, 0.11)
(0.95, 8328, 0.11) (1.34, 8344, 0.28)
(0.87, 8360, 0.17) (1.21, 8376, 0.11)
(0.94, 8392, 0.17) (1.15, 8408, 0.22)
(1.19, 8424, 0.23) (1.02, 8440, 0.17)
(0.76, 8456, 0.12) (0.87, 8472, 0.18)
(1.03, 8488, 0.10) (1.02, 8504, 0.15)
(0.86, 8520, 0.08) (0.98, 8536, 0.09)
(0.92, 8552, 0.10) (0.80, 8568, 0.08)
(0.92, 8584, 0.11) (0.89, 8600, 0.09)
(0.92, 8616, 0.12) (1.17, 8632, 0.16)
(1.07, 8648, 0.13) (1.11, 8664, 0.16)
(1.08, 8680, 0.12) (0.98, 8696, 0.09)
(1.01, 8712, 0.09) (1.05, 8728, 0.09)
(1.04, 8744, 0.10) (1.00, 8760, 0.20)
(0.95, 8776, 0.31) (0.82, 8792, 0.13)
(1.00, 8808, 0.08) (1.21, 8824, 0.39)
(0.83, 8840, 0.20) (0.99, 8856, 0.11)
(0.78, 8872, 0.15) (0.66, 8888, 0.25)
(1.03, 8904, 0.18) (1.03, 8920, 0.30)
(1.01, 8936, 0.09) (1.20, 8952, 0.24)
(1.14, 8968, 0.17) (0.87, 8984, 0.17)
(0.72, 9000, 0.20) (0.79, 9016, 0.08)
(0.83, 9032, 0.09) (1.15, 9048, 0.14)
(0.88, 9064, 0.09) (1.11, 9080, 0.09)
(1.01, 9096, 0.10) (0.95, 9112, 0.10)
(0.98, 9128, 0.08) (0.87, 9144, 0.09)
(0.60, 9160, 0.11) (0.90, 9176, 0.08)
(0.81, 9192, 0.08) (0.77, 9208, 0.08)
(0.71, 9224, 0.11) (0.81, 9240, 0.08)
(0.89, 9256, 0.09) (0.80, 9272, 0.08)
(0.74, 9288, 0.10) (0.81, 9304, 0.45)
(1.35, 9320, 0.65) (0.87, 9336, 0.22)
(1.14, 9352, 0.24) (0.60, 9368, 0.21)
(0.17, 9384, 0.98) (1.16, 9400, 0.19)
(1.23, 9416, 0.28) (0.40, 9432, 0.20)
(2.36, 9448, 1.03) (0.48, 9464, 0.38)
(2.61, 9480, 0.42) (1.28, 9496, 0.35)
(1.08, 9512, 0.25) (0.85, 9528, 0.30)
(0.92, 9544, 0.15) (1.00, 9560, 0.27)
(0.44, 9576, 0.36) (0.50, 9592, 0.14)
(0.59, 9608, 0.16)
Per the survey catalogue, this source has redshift 0.20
